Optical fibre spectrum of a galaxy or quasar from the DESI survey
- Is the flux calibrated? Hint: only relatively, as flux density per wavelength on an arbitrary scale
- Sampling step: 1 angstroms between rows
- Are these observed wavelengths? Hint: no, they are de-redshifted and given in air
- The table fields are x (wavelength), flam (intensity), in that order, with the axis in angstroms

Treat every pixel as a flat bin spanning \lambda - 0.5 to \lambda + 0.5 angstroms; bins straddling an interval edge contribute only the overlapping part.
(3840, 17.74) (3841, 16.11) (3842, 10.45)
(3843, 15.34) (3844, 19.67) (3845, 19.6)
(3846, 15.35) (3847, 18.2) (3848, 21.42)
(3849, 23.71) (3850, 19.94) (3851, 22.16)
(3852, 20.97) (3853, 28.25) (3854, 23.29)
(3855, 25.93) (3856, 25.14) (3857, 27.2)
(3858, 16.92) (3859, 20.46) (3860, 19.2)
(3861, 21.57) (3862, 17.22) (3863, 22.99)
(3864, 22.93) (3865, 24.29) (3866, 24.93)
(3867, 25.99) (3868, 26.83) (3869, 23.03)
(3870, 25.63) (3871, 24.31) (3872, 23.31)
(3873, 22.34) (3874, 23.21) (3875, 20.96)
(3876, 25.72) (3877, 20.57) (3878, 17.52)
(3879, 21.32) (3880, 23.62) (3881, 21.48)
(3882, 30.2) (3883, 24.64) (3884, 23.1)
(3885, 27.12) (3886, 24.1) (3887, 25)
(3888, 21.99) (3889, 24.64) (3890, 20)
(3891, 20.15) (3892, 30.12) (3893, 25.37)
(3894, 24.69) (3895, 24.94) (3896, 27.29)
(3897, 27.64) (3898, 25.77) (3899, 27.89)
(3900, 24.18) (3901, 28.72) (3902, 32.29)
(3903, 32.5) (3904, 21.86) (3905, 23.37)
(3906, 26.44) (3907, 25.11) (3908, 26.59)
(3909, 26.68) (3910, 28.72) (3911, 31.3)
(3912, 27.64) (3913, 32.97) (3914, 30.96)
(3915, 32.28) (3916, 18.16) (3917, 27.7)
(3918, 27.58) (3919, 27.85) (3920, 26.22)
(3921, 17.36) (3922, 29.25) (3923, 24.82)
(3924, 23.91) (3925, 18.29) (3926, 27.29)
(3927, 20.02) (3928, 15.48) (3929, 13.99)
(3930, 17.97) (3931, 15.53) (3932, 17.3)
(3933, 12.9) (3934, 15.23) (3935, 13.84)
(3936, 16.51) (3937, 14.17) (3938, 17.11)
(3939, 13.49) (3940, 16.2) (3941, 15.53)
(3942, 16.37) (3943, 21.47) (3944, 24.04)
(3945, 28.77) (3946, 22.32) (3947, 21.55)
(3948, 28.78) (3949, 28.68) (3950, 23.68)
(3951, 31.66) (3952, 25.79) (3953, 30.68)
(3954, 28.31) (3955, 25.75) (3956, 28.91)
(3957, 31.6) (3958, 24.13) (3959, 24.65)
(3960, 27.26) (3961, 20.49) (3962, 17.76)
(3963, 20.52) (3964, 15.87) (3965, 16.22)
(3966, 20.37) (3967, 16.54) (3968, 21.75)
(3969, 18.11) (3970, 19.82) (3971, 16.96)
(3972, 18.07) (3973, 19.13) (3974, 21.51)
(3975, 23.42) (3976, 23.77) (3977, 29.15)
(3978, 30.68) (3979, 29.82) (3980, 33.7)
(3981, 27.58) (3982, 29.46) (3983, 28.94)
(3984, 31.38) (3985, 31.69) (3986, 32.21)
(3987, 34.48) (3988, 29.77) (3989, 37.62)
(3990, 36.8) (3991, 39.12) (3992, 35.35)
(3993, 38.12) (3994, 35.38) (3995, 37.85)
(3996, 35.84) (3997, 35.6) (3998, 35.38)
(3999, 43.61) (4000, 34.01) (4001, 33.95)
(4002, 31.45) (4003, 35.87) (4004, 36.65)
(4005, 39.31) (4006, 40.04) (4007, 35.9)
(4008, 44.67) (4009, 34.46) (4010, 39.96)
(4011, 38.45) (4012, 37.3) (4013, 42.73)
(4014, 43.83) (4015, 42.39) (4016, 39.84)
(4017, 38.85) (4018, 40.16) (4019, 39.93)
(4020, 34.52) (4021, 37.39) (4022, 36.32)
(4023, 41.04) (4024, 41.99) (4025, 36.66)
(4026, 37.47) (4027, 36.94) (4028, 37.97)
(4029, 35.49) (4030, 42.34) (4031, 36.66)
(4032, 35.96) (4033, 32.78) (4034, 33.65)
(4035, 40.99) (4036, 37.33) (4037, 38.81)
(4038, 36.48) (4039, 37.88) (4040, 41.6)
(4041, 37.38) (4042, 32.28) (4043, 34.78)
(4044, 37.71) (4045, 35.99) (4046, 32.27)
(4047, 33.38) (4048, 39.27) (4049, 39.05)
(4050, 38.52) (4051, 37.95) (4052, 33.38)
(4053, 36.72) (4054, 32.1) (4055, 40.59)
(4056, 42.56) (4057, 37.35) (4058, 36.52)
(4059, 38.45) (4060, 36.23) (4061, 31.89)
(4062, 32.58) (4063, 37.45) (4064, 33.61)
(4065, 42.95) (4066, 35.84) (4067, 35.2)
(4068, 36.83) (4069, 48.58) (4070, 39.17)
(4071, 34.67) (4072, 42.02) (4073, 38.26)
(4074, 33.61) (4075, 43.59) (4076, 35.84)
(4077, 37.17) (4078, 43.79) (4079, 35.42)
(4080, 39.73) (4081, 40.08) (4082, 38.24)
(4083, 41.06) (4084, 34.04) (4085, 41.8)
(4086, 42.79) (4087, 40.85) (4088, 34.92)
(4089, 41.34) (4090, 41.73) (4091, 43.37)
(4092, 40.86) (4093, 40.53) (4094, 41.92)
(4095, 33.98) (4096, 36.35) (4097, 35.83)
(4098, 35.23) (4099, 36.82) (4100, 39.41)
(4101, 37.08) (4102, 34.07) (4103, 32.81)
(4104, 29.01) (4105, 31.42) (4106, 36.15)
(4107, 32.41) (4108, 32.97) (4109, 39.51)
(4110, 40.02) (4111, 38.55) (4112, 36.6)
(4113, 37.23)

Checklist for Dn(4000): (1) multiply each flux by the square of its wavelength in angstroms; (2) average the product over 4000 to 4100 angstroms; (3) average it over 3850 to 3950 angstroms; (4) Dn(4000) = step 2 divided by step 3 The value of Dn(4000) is 1.8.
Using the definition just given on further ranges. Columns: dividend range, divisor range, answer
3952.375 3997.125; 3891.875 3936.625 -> 1.17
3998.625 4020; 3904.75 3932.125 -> 1.66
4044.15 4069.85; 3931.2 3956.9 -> 1.81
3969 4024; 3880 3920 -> 1.36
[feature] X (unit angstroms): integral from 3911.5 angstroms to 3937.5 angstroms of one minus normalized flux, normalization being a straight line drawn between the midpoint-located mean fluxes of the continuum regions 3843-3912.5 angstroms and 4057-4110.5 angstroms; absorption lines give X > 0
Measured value 5.0 angstroms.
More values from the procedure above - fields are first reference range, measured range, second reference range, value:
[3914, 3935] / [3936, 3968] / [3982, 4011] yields 5.4 angstroms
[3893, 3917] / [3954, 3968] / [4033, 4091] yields 3.8 angstroms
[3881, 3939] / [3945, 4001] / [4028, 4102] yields 3.4 angstroms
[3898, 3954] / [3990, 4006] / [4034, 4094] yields -2.9 angstroms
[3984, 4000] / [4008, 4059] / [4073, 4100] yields -1.0 angstroms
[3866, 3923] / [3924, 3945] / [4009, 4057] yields 8.3 angstroms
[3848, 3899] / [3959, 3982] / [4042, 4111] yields 6.0 angstroms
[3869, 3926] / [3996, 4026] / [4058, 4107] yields -4.9 angstroms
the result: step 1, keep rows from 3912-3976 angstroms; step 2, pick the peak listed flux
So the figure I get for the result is 32.97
